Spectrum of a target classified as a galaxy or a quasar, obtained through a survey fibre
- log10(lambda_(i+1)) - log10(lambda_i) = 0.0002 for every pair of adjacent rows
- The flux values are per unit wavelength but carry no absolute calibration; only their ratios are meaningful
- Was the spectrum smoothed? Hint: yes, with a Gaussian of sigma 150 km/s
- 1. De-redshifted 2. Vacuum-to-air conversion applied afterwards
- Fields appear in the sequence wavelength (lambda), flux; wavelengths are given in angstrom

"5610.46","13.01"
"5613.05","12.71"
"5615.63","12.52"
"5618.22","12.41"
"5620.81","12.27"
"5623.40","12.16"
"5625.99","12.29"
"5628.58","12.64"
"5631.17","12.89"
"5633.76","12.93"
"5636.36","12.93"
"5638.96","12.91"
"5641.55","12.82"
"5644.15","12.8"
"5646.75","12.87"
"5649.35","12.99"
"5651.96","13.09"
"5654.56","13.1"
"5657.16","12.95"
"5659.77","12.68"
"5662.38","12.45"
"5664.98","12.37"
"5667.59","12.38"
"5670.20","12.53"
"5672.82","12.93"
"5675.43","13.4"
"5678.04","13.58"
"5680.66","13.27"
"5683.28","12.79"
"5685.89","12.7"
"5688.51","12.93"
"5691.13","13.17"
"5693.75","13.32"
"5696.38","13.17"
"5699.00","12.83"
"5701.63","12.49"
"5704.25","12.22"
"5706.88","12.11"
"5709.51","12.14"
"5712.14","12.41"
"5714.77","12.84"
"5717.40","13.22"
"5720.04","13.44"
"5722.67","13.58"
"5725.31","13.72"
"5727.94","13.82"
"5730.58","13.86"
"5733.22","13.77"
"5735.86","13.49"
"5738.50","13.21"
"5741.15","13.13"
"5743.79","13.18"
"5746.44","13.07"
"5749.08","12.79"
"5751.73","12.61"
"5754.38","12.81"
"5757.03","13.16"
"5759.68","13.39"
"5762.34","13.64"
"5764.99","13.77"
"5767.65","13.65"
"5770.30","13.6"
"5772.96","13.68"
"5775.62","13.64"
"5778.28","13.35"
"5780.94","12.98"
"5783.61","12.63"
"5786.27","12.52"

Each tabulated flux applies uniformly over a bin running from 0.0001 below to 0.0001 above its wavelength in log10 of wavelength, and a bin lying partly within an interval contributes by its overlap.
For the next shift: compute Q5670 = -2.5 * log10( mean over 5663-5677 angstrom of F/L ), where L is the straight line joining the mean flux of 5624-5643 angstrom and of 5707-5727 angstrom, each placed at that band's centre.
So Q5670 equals 0.01 mag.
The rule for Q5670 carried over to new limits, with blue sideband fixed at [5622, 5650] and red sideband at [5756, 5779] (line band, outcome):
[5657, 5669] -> 0.03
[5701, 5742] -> 0.01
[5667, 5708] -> 0.02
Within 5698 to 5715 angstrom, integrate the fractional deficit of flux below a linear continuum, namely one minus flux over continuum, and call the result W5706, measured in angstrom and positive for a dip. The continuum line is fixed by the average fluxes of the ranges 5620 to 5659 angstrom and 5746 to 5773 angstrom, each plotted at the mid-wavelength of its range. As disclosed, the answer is 0.9 angstrom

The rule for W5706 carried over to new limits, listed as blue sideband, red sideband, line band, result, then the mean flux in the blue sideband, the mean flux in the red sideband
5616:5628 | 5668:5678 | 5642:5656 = -0.3 angstrom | 12.3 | 13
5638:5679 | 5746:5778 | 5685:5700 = 0.0 angstrom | 12.9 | 13.3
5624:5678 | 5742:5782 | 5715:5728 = -0.4 angstrom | 12.8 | 13.3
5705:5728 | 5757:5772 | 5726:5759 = 0.1 angstrom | 13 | 13.6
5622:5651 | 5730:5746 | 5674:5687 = -0.1 angstrom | 12.7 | 13.4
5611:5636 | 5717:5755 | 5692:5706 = 0.3 angstrom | 12.6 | 13.3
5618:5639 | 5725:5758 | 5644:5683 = -0.3 angstrom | 12.6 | 13.3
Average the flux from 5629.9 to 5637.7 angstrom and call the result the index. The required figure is 12.9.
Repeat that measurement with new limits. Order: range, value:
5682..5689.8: 12.8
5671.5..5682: 13.3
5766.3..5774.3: 13.6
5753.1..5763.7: 13.3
